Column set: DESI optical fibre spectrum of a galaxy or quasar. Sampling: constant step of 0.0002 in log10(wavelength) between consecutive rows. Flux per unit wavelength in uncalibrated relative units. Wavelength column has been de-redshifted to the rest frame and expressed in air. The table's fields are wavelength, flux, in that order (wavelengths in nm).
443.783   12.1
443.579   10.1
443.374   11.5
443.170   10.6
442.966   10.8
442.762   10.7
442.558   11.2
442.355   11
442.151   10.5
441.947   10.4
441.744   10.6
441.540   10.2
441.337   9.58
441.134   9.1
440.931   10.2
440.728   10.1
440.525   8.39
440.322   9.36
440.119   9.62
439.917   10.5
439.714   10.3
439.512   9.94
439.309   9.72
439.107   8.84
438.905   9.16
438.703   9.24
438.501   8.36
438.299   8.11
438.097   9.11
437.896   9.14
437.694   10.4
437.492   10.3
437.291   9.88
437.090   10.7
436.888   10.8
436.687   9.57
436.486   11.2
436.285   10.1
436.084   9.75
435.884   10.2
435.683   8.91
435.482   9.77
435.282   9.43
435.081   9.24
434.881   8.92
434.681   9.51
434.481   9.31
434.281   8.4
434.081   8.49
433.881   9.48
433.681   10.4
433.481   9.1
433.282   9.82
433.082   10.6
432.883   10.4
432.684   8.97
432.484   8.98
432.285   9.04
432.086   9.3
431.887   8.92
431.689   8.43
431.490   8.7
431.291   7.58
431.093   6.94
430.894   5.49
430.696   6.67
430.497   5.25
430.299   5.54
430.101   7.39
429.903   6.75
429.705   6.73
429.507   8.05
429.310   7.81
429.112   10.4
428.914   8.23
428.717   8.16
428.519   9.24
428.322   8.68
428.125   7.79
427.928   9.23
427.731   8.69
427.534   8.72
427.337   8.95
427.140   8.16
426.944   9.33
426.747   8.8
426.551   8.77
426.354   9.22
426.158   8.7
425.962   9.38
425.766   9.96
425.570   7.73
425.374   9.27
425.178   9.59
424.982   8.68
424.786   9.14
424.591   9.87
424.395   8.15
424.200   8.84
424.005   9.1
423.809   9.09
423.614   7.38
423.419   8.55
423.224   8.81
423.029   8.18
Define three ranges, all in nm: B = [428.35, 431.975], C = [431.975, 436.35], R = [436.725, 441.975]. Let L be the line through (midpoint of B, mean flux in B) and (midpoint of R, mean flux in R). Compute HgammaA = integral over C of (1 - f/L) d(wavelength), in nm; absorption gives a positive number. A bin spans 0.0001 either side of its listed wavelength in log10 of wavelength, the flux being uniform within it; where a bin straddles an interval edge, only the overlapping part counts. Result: -0.50 nm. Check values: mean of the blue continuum 7.59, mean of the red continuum 9.68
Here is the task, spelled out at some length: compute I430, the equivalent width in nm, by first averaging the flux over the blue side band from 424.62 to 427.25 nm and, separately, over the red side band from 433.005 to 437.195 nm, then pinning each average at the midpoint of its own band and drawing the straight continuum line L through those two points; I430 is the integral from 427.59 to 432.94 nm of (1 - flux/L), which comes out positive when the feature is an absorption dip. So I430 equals 0.741 nm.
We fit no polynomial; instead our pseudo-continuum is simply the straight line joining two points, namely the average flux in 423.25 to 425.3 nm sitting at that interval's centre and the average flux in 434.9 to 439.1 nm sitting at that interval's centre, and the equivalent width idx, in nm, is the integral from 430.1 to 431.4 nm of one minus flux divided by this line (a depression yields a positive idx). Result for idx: 0.41 nm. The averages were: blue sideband 8.84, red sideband 9.64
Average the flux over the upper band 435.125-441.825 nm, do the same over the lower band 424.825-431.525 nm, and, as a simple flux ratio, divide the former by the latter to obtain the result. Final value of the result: 1.2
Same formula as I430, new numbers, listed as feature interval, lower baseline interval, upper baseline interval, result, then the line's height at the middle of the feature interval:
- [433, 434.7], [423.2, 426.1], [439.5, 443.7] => 0.033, 9.63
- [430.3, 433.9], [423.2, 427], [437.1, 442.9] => 0.341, 9.33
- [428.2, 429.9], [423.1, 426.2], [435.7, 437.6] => 0.193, 9.37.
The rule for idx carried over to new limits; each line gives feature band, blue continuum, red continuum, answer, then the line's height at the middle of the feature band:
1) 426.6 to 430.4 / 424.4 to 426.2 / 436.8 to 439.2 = 0.39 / 9.21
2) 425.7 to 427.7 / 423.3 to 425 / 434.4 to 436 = -0.01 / 8.91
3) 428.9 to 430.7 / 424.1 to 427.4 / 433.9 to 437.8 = 0.39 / 9.28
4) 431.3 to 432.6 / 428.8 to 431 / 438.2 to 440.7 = -0.21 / 7.59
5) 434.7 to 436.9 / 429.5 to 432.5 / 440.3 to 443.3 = -0.28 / 8.67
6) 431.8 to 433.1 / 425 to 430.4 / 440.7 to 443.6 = -0.04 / 9.14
